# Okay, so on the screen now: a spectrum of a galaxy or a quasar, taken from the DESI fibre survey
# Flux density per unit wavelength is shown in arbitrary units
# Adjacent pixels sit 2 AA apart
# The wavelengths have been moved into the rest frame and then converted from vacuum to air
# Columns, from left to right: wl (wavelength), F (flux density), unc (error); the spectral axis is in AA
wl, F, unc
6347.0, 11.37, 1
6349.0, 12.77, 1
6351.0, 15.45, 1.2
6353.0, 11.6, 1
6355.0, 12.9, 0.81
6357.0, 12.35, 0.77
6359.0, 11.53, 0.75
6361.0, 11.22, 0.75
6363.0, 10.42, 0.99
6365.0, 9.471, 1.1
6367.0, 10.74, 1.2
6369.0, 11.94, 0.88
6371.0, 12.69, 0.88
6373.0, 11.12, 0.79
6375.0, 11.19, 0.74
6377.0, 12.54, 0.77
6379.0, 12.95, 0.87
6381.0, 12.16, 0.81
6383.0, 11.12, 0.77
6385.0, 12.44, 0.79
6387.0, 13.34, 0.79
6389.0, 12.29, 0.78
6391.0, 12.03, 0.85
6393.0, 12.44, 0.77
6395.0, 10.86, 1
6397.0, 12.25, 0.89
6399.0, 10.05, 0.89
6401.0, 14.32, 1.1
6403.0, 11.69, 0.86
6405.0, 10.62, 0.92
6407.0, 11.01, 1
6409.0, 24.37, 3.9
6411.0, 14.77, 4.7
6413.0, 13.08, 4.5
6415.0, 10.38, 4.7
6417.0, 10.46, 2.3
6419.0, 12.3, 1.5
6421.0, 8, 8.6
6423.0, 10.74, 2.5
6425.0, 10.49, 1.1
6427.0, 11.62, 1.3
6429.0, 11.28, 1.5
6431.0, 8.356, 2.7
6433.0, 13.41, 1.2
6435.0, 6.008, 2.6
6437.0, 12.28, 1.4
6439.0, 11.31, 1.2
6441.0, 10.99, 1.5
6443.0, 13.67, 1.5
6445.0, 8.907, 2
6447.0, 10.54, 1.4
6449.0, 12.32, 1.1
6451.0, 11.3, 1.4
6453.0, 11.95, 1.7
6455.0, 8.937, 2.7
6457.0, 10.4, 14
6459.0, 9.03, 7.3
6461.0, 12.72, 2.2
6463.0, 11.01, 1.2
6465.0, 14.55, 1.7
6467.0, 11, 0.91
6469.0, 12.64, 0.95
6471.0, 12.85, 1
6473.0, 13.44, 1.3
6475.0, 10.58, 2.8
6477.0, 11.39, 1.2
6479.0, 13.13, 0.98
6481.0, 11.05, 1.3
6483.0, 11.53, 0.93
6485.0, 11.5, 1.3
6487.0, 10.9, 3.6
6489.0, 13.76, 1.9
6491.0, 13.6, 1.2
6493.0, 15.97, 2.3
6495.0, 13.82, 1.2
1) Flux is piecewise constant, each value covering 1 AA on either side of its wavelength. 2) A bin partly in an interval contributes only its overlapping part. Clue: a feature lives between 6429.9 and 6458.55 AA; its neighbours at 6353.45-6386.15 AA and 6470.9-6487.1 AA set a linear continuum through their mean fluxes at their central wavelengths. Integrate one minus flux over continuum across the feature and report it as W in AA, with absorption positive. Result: 2.6 AA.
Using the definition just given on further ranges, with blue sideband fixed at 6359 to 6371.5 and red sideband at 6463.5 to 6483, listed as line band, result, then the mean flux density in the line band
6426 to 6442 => 1.54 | 10.7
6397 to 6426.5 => -1.90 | 12.3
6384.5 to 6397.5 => -1.03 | 12.2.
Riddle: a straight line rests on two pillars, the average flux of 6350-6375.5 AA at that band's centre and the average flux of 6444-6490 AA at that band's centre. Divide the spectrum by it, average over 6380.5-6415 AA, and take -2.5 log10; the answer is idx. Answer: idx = -0.10 mag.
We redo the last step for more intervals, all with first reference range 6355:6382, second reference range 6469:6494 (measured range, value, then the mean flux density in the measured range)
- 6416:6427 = 0.15 mag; 10.5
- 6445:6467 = 0.10 mag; 11.2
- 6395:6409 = -0.06 mag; 12.5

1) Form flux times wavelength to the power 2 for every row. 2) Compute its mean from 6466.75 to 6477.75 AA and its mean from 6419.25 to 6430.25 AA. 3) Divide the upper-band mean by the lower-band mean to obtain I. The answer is 1.17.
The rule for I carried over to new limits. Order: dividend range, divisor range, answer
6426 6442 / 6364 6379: 0.95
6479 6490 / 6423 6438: 1.15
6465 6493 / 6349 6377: 1.08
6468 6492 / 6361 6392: 1.07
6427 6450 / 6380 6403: 0.91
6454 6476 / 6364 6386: 1.02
